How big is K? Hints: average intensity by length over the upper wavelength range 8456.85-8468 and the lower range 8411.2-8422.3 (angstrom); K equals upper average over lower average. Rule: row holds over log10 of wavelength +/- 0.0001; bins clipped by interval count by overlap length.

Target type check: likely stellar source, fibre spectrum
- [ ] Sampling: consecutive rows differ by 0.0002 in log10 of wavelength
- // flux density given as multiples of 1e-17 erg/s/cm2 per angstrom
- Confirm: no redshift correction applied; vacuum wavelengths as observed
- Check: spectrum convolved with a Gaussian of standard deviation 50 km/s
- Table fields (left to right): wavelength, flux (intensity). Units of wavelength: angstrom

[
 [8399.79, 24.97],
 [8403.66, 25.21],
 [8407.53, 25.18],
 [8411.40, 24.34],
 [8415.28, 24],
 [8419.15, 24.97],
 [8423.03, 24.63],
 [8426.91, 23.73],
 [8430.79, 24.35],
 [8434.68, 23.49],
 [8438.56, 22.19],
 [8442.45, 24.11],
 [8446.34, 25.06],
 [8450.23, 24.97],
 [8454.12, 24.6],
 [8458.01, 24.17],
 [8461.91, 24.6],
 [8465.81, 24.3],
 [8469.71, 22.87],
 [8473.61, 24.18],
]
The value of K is 0.99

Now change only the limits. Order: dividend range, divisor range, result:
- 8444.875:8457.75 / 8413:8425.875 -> 1.01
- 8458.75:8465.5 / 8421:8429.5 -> 1.01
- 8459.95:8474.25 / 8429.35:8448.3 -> 1.01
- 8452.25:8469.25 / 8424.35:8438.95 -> 1.03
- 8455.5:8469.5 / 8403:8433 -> 0.99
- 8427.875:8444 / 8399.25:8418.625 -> 0.95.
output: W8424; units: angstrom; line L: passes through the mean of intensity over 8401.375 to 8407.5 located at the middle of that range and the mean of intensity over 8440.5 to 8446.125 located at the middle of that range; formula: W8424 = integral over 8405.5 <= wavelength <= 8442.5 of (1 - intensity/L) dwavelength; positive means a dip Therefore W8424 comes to 1.0 angstrom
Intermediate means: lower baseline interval 25.2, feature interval 24.1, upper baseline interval 24.4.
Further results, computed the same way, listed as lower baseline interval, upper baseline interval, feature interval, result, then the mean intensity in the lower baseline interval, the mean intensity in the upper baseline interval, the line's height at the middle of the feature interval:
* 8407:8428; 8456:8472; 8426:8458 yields 0.2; 24.5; 24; 24.2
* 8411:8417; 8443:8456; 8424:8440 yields 0.6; 24.1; 24.8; 24.5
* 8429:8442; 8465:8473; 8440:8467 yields -1.2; 23.4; 23.6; 23.5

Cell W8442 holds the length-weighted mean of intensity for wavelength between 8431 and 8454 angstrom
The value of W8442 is 24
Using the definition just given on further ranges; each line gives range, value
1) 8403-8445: 24.2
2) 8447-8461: 24.6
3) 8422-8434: 24.1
